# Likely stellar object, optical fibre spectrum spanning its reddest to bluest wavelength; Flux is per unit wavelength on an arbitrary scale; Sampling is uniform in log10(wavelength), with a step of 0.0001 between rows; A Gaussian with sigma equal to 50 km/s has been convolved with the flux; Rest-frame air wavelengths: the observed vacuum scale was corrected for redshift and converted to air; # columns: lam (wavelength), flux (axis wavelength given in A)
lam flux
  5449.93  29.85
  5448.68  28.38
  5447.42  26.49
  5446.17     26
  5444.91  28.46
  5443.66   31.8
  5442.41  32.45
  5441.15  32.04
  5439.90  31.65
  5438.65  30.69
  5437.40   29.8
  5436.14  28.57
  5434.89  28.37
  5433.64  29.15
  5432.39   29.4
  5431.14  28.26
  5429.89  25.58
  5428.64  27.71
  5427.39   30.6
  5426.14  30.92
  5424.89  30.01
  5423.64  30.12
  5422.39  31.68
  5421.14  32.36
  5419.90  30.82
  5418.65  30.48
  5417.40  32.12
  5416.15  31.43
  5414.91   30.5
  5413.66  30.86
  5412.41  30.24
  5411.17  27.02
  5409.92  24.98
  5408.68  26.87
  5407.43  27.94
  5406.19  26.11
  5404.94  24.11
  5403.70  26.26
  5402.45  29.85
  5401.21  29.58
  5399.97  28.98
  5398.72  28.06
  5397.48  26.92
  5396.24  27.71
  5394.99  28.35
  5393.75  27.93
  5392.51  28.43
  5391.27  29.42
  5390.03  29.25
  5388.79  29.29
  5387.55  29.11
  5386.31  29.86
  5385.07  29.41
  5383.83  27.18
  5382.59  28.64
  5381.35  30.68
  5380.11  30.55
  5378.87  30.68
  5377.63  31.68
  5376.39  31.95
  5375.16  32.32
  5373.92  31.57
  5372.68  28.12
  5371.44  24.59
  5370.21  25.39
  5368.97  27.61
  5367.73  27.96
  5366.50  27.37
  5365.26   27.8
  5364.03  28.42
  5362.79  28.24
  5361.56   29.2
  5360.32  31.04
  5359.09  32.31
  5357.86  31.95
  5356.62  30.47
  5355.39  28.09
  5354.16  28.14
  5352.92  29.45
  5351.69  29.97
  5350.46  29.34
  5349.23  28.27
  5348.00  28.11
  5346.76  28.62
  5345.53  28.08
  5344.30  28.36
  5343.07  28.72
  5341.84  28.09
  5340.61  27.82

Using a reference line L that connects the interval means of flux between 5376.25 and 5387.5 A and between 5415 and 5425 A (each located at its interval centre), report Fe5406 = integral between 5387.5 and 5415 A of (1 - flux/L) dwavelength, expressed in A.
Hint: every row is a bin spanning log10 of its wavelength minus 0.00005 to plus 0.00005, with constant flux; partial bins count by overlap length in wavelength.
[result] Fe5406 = 2.2 A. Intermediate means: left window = 29.9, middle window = 28.1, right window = 31.2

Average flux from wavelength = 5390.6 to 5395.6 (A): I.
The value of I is 28.6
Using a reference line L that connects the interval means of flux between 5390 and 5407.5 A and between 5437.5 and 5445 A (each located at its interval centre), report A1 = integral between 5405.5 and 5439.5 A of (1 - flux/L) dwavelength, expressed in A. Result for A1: 0.49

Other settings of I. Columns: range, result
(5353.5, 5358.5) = 29.7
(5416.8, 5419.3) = 31.2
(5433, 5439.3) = 29.3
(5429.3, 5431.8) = 27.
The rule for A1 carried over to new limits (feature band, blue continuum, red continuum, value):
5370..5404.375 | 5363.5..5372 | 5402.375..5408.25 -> -2.9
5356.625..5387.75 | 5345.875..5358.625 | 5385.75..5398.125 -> -0.5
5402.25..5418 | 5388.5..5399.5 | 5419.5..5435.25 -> 0.4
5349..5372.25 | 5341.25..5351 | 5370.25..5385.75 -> 0.2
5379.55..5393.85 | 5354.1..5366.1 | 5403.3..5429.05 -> 0.1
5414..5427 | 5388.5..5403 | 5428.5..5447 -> -0.9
